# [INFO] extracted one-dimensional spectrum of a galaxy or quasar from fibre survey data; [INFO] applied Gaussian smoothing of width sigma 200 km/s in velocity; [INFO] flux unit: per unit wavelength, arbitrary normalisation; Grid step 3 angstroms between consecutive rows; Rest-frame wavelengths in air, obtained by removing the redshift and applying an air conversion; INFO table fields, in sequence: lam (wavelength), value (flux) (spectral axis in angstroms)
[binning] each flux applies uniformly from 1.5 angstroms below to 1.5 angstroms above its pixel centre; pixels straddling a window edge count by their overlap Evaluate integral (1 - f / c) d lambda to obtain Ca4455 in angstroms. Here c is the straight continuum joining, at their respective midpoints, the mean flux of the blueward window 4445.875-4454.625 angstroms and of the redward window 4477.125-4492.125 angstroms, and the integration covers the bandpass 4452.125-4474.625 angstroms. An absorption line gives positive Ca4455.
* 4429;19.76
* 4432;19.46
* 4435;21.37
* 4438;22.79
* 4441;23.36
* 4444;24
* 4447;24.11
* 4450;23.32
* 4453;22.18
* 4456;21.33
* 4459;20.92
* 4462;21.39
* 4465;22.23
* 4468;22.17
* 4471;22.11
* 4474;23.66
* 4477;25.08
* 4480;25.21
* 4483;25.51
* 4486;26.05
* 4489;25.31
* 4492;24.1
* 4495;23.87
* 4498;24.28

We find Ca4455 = 1.92 angstroms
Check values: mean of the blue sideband 23.1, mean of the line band 21.9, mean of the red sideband 25.3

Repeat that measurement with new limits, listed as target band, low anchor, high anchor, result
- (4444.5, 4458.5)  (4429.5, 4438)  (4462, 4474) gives -0.76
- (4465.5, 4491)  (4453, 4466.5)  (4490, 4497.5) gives -1.49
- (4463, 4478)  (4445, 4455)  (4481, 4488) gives 1.06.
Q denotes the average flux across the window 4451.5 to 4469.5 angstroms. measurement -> 21.7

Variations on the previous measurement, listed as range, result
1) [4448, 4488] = 23.2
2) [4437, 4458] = 23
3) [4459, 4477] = 22.4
